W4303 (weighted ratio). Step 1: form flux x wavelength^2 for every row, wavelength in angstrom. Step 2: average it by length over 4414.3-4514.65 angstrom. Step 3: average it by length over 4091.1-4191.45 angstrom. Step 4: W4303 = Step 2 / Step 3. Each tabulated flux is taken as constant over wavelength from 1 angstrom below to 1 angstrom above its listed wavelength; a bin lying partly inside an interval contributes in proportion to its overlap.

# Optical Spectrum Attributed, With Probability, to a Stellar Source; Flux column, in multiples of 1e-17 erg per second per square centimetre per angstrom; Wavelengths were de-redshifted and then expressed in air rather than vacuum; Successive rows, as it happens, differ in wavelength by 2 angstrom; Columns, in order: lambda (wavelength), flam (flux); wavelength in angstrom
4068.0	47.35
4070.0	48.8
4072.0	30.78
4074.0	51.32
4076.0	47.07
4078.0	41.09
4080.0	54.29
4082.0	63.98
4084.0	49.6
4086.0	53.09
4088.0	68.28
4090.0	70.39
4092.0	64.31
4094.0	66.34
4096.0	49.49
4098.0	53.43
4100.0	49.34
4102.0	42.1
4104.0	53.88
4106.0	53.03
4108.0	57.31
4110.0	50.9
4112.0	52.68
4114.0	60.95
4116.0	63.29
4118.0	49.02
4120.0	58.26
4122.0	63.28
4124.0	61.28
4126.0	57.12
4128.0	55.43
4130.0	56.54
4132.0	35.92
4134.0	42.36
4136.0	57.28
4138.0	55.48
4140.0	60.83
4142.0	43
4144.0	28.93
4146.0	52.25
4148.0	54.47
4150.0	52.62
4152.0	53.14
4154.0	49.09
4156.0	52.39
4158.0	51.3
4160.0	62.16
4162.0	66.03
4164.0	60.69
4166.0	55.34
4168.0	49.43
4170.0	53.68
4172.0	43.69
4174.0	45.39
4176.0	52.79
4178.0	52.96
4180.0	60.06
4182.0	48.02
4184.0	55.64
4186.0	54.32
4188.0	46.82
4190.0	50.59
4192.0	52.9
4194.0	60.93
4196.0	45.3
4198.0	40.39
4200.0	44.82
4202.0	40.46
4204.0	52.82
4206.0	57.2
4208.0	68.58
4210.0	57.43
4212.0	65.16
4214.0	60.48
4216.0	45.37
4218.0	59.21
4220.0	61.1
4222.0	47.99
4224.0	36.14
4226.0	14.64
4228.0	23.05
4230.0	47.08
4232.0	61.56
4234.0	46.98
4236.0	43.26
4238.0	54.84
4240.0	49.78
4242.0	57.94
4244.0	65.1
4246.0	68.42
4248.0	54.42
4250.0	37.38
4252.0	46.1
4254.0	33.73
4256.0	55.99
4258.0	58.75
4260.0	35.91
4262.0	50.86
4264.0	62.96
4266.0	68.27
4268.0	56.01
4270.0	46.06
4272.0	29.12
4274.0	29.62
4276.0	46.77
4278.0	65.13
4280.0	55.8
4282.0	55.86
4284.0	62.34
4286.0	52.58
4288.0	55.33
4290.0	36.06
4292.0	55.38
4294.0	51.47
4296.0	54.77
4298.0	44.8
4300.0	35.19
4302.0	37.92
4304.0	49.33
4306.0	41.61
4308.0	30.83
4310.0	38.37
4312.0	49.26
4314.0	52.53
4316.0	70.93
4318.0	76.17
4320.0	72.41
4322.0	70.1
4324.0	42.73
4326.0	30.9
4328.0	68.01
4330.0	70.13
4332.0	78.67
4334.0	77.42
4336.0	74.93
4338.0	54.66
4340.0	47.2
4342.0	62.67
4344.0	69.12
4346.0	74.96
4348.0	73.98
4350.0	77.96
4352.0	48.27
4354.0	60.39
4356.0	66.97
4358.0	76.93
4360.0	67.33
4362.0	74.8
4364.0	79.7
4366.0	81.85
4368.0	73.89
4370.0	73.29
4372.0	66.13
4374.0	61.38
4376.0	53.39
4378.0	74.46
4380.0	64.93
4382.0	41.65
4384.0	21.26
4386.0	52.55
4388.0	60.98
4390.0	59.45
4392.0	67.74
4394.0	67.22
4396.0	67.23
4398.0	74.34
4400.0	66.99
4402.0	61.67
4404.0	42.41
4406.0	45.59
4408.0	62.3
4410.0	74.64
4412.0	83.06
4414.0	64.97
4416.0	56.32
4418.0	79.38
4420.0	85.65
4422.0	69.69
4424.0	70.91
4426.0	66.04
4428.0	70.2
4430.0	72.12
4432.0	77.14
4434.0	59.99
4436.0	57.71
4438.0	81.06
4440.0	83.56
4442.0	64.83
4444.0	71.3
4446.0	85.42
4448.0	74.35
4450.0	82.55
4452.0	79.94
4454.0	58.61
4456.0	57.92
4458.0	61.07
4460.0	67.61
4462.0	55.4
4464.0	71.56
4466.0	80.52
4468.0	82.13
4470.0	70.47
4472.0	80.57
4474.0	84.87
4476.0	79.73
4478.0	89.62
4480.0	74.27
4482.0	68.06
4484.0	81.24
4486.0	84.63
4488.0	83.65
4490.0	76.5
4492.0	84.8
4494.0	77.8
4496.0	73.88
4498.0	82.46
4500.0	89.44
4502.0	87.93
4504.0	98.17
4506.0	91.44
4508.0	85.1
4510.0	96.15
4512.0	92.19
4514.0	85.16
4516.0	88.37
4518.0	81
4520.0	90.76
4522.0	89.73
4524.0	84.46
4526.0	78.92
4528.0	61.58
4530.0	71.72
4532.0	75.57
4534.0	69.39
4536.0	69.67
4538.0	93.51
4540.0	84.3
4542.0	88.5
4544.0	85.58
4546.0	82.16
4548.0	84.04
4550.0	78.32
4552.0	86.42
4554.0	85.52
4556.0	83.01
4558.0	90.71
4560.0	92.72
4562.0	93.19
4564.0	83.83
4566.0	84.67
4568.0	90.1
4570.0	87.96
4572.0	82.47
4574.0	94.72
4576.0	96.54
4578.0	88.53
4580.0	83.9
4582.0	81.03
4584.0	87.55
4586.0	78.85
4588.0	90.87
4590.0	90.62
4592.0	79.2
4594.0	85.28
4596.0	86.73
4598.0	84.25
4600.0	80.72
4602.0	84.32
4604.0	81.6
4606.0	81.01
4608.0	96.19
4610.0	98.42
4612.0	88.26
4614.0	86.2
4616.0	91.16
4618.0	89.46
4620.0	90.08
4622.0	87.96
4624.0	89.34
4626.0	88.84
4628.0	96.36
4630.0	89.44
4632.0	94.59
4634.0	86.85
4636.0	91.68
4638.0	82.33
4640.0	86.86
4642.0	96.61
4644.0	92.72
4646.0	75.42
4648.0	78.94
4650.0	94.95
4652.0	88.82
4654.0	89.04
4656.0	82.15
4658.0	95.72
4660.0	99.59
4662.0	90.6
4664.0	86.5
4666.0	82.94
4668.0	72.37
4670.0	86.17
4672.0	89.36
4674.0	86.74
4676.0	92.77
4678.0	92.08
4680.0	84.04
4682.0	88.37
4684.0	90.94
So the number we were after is 1.7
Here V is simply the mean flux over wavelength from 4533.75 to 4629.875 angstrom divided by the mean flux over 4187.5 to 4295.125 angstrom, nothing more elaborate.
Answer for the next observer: 1.7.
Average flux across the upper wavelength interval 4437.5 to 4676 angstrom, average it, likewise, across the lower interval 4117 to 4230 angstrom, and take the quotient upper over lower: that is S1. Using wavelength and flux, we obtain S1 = 1.6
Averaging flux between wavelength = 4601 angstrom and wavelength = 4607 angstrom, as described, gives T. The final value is 82.3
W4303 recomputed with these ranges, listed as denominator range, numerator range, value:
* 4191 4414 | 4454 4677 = 1.69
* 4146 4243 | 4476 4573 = 1.90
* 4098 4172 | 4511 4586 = 1.92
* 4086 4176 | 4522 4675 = 1.98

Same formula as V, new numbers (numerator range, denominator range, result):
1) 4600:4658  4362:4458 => 1.32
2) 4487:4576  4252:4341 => 1.60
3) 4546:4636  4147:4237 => 1.71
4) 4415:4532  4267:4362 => 1.37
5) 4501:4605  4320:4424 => 1.31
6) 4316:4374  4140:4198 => 1.30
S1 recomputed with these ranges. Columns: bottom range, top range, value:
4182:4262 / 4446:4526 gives 1.60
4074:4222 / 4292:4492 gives 1.23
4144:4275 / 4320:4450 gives 1.31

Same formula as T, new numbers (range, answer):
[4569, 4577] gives 90.4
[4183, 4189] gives 52.3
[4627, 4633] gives 93.5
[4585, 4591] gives 86.8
